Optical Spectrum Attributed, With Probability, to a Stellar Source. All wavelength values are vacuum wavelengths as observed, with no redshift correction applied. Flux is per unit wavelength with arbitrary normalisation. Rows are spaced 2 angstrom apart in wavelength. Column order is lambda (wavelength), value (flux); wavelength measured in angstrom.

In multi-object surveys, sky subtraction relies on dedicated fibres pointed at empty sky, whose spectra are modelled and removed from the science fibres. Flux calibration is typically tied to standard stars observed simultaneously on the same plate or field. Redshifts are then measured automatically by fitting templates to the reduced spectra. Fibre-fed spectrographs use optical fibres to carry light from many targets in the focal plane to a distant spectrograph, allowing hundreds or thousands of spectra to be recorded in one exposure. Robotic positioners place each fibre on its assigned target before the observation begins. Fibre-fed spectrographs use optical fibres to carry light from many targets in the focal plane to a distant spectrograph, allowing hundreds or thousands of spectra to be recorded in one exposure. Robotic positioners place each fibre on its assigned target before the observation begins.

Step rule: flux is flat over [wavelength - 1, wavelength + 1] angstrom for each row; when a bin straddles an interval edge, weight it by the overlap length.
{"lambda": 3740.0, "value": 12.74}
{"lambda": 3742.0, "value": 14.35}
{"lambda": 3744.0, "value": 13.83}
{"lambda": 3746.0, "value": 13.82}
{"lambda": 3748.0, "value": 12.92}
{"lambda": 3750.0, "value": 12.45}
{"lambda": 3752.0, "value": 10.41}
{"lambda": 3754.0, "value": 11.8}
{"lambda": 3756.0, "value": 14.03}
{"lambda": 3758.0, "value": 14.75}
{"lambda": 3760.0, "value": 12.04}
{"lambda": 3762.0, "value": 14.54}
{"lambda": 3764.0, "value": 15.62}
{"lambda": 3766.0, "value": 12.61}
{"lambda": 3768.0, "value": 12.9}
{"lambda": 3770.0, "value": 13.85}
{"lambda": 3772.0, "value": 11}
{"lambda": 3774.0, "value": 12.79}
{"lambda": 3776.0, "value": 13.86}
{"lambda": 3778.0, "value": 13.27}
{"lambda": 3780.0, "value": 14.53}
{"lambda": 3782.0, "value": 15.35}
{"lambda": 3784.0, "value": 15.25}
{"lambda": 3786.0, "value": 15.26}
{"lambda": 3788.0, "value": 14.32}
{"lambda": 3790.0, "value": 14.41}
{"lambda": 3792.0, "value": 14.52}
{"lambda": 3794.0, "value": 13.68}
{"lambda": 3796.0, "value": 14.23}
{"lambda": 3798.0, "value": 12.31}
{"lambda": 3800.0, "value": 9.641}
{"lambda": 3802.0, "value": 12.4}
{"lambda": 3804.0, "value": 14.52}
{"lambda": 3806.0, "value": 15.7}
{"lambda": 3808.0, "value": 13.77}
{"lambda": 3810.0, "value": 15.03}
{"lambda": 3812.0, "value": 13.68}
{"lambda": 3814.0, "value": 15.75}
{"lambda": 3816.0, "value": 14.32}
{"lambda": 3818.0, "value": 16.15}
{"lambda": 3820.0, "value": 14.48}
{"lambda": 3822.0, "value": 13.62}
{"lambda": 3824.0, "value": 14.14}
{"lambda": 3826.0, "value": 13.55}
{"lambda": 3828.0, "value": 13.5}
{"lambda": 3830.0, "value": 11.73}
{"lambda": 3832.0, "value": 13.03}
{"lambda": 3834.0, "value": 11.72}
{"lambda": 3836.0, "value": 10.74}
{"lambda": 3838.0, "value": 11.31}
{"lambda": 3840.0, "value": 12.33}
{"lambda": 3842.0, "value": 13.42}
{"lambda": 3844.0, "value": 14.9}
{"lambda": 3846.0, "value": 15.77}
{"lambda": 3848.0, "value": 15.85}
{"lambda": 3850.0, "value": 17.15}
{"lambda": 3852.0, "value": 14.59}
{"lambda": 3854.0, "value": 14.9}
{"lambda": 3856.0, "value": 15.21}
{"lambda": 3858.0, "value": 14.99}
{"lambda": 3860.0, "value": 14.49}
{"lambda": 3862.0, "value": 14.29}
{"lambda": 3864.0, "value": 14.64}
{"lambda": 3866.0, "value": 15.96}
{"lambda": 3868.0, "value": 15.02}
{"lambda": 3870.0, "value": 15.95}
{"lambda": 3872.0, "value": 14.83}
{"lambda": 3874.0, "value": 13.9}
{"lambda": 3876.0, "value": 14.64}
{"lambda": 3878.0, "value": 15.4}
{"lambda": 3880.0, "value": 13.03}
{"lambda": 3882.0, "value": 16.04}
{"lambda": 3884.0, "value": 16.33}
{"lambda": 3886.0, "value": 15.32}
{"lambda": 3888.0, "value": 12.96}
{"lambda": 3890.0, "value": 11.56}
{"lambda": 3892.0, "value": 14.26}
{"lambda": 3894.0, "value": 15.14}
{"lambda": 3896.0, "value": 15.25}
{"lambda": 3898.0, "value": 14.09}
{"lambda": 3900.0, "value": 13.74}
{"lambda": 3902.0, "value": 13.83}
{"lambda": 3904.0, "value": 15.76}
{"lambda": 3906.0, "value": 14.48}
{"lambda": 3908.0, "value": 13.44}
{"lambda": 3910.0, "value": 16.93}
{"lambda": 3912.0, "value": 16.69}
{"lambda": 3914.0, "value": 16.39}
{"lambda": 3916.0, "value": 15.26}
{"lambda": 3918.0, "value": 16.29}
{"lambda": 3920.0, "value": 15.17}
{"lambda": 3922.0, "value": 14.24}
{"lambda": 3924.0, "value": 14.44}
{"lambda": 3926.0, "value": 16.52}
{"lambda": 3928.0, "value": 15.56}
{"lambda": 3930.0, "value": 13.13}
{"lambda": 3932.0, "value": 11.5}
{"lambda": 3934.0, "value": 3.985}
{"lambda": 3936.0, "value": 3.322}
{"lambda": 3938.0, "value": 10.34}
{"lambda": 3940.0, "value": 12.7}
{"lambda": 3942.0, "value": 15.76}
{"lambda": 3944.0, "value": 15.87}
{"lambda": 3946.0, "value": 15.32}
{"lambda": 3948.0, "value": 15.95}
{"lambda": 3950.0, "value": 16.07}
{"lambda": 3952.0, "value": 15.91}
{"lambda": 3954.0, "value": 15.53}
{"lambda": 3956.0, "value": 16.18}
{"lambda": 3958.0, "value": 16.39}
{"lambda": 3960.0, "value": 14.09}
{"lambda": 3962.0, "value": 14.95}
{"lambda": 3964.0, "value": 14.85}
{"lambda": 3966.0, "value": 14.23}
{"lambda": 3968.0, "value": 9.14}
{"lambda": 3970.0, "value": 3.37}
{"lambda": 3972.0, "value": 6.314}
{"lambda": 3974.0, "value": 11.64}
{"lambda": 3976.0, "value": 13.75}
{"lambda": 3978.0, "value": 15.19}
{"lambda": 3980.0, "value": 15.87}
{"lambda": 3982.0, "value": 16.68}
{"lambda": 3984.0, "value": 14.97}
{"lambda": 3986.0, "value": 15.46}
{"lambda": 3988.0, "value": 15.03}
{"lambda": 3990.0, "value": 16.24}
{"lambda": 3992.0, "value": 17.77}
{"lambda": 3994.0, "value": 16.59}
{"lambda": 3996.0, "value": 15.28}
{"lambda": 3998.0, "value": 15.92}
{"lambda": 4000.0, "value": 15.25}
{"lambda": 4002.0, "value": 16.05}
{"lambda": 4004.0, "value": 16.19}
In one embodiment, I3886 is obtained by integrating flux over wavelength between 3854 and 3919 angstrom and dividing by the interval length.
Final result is 14.9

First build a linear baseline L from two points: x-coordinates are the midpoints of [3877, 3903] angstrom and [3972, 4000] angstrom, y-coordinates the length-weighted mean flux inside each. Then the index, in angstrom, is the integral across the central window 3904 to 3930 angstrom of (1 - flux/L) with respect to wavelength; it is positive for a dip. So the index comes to -1.42 angstrom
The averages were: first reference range 14.4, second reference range 15.1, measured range 15.4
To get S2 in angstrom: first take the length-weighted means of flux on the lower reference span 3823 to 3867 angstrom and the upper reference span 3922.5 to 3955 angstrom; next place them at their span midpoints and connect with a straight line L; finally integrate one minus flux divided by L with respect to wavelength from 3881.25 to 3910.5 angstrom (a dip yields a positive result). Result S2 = -2.05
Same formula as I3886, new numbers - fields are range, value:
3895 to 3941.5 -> 13.6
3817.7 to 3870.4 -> 14.2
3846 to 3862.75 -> 15.2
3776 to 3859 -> 14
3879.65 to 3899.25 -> 14.4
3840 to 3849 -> 14.7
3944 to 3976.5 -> 13.4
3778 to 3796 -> 14.6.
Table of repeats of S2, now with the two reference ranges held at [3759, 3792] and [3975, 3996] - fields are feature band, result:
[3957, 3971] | 2.79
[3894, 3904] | 0.33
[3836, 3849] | 0.70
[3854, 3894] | 0.13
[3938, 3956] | 0.28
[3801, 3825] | -0.44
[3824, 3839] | 2.10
